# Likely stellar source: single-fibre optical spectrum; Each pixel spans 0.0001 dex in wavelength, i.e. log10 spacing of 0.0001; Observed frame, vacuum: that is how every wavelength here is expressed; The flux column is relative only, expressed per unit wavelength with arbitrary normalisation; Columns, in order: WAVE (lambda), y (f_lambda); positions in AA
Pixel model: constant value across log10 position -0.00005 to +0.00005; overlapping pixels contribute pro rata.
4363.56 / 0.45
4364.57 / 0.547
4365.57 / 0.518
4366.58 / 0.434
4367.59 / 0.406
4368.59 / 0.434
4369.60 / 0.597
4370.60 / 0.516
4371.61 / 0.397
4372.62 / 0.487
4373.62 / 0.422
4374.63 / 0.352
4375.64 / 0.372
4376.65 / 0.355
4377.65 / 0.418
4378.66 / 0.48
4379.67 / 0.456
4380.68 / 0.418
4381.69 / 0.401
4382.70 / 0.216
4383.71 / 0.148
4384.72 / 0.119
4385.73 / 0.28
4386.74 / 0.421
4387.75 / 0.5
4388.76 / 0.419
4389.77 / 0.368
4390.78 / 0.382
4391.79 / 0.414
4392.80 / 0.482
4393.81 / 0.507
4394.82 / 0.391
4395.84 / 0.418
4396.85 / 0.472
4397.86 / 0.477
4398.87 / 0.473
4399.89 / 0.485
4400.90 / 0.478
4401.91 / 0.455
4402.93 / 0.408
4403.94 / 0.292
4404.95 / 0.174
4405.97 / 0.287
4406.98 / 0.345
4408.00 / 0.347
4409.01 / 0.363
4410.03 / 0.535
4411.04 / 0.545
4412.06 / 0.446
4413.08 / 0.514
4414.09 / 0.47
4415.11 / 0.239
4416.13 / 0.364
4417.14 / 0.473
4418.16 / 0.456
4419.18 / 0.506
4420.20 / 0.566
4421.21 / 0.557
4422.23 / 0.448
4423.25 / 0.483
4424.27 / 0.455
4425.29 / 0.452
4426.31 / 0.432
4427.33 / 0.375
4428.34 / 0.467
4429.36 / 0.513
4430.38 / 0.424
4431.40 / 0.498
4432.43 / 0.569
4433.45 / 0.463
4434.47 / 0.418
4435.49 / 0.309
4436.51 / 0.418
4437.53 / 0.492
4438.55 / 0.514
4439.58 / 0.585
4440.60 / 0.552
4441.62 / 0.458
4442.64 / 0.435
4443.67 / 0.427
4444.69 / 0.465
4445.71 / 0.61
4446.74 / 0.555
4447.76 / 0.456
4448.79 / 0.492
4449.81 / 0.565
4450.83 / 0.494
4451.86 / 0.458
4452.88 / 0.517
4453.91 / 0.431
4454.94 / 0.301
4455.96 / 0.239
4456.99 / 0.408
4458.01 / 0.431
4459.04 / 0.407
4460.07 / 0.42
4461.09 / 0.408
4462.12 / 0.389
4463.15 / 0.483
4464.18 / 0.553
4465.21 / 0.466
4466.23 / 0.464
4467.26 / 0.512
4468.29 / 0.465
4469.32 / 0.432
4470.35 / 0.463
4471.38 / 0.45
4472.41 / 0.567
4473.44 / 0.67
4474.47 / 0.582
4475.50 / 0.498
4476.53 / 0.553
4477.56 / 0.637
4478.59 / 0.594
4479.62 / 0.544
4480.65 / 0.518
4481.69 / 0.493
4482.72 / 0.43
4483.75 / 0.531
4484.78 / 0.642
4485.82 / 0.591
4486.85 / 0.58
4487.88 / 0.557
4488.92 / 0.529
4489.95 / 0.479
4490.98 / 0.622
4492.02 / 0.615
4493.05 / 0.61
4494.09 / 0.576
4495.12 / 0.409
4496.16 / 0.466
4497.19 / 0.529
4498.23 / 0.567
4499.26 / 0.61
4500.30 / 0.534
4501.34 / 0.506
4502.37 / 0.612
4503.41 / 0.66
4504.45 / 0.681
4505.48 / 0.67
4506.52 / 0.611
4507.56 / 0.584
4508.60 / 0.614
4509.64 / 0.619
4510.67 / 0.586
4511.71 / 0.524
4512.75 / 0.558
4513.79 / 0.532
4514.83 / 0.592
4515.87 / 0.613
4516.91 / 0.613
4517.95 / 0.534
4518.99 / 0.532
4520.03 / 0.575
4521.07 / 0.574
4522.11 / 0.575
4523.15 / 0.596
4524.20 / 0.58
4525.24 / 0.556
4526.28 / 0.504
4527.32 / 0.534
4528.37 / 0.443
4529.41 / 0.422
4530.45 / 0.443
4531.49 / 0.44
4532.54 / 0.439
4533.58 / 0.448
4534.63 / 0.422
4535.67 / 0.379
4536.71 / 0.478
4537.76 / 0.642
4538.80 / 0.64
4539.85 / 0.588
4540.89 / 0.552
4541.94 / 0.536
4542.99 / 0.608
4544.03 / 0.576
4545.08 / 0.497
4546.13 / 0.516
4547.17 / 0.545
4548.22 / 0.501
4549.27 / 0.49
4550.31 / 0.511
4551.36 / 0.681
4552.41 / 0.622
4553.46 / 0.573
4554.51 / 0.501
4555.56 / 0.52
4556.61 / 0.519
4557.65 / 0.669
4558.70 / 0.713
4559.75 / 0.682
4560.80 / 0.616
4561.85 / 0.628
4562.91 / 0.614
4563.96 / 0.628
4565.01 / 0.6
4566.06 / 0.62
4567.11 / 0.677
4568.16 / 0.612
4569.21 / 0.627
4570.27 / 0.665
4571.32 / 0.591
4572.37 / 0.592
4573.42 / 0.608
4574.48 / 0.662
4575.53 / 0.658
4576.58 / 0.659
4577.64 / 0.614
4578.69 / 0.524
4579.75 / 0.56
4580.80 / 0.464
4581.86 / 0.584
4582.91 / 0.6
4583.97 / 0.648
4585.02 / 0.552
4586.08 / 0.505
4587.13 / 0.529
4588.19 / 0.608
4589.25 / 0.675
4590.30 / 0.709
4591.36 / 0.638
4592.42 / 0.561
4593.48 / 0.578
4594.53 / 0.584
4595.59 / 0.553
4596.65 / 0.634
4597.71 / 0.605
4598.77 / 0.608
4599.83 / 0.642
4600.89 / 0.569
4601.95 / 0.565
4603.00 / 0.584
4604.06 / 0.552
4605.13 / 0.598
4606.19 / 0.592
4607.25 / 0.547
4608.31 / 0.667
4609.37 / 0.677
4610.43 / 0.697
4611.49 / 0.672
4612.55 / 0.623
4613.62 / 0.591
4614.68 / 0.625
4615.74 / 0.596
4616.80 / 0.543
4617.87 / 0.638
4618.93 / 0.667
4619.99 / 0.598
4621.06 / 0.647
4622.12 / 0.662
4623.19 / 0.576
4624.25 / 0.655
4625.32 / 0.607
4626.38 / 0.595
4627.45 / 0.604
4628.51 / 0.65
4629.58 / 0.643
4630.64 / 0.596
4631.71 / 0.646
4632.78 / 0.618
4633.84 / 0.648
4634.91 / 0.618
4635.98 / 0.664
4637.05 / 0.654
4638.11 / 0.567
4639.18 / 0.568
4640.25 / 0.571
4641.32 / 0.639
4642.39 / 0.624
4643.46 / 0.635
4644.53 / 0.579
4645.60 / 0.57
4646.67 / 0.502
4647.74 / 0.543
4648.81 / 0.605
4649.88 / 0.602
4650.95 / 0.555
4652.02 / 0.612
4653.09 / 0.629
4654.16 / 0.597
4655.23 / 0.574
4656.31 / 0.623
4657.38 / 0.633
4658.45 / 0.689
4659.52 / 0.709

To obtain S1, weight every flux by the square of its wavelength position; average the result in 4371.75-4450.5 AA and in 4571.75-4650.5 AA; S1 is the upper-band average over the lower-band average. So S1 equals 1.53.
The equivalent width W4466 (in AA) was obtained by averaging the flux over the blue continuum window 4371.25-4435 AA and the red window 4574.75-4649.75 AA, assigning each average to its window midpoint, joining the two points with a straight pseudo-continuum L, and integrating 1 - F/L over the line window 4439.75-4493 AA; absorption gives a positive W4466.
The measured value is -2.8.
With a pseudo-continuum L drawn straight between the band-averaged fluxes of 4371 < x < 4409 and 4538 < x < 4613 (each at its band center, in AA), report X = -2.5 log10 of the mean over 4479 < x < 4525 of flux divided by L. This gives -0.11 mag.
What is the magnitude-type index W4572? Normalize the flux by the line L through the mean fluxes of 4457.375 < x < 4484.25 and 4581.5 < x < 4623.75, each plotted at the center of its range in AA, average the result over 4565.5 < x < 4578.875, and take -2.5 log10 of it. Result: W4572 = -0.08 mag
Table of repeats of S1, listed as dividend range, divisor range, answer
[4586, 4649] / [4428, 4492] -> 1.32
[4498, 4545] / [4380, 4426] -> 1.42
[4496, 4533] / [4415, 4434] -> 1.25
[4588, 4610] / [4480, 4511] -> 1.12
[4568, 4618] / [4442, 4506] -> 1.24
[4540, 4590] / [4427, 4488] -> 1.27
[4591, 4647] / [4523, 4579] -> 1.11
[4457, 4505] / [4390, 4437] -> 1.25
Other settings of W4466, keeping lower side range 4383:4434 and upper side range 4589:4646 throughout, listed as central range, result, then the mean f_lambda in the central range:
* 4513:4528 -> -1.1 AA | 0.563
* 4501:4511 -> -2.0 AA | 0.617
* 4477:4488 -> -1.5 AA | 0.556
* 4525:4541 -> 1.3 AA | 0.493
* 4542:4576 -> -2.1 AA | 0.597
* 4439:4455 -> -1.2 AA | 0.493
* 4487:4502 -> -1.3 AA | 0.545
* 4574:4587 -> -0.1 AA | 0.584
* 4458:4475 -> -0.2 AA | 0.481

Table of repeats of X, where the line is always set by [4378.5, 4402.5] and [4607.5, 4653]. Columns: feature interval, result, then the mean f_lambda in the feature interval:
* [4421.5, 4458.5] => -0.04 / 0.462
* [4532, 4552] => 0.02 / 0.529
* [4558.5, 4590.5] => -0.09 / 0.612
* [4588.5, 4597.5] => -0.06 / 0.616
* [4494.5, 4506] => -0.14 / 0.568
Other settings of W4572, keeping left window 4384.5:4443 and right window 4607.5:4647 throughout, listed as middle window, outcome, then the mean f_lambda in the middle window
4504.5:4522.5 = -0.13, 0.586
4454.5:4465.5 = 0.16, 0.409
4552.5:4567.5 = -0.09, 0.611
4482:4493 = -0.12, 0.559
